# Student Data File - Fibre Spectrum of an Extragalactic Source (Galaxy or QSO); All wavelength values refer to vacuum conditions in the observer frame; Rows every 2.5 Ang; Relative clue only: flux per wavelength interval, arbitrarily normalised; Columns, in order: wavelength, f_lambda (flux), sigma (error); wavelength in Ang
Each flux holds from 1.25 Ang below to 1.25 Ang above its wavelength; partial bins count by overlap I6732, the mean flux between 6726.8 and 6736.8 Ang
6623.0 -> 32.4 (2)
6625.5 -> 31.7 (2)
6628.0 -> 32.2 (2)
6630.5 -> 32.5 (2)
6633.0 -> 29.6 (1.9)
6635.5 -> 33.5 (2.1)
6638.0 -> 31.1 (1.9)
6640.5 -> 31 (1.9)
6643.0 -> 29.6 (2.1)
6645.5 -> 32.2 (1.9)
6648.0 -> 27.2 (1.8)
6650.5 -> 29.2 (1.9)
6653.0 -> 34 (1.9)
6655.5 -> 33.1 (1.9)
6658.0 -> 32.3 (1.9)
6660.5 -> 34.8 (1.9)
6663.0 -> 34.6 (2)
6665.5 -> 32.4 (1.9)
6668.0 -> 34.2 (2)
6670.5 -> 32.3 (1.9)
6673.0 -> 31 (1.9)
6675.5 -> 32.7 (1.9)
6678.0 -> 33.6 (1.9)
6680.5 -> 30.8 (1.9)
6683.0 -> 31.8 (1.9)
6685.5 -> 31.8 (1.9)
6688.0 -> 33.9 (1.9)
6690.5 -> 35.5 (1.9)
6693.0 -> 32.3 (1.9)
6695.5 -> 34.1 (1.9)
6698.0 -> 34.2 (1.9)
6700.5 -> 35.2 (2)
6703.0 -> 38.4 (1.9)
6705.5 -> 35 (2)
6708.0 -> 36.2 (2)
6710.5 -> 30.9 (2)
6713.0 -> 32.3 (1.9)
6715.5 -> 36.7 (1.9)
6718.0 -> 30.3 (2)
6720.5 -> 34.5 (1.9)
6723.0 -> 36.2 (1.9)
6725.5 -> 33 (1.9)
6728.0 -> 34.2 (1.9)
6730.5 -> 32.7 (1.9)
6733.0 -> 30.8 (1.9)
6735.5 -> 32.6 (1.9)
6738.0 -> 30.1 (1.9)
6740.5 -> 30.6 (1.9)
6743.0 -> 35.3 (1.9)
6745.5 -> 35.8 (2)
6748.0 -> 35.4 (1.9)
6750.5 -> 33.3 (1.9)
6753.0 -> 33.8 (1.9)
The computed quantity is 32.6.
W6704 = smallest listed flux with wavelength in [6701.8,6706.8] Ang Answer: 35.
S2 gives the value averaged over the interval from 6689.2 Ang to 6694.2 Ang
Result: 33.9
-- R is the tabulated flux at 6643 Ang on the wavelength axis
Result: 29.6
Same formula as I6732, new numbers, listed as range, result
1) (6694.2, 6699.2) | 34.1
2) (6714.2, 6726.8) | 34.1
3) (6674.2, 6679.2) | 33.1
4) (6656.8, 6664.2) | 33.9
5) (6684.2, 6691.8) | 33.7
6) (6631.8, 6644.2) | 31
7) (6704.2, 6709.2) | 35.6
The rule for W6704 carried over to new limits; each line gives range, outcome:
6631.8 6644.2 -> 29.6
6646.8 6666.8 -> 27.2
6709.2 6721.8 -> 30.3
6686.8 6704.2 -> 32.3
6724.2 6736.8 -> 30.8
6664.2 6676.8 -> 31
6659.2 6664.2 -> 34.6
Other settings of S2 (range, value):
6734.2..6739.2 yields 31.4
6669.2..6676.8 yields 32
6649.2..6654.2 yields 31.5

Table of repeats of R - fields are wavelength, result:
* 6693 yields 32.3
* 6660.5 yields 34.8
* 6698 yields 34.2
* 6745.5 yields 35.8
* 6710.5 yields 30.9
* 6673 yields 31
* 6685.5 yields 31.8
